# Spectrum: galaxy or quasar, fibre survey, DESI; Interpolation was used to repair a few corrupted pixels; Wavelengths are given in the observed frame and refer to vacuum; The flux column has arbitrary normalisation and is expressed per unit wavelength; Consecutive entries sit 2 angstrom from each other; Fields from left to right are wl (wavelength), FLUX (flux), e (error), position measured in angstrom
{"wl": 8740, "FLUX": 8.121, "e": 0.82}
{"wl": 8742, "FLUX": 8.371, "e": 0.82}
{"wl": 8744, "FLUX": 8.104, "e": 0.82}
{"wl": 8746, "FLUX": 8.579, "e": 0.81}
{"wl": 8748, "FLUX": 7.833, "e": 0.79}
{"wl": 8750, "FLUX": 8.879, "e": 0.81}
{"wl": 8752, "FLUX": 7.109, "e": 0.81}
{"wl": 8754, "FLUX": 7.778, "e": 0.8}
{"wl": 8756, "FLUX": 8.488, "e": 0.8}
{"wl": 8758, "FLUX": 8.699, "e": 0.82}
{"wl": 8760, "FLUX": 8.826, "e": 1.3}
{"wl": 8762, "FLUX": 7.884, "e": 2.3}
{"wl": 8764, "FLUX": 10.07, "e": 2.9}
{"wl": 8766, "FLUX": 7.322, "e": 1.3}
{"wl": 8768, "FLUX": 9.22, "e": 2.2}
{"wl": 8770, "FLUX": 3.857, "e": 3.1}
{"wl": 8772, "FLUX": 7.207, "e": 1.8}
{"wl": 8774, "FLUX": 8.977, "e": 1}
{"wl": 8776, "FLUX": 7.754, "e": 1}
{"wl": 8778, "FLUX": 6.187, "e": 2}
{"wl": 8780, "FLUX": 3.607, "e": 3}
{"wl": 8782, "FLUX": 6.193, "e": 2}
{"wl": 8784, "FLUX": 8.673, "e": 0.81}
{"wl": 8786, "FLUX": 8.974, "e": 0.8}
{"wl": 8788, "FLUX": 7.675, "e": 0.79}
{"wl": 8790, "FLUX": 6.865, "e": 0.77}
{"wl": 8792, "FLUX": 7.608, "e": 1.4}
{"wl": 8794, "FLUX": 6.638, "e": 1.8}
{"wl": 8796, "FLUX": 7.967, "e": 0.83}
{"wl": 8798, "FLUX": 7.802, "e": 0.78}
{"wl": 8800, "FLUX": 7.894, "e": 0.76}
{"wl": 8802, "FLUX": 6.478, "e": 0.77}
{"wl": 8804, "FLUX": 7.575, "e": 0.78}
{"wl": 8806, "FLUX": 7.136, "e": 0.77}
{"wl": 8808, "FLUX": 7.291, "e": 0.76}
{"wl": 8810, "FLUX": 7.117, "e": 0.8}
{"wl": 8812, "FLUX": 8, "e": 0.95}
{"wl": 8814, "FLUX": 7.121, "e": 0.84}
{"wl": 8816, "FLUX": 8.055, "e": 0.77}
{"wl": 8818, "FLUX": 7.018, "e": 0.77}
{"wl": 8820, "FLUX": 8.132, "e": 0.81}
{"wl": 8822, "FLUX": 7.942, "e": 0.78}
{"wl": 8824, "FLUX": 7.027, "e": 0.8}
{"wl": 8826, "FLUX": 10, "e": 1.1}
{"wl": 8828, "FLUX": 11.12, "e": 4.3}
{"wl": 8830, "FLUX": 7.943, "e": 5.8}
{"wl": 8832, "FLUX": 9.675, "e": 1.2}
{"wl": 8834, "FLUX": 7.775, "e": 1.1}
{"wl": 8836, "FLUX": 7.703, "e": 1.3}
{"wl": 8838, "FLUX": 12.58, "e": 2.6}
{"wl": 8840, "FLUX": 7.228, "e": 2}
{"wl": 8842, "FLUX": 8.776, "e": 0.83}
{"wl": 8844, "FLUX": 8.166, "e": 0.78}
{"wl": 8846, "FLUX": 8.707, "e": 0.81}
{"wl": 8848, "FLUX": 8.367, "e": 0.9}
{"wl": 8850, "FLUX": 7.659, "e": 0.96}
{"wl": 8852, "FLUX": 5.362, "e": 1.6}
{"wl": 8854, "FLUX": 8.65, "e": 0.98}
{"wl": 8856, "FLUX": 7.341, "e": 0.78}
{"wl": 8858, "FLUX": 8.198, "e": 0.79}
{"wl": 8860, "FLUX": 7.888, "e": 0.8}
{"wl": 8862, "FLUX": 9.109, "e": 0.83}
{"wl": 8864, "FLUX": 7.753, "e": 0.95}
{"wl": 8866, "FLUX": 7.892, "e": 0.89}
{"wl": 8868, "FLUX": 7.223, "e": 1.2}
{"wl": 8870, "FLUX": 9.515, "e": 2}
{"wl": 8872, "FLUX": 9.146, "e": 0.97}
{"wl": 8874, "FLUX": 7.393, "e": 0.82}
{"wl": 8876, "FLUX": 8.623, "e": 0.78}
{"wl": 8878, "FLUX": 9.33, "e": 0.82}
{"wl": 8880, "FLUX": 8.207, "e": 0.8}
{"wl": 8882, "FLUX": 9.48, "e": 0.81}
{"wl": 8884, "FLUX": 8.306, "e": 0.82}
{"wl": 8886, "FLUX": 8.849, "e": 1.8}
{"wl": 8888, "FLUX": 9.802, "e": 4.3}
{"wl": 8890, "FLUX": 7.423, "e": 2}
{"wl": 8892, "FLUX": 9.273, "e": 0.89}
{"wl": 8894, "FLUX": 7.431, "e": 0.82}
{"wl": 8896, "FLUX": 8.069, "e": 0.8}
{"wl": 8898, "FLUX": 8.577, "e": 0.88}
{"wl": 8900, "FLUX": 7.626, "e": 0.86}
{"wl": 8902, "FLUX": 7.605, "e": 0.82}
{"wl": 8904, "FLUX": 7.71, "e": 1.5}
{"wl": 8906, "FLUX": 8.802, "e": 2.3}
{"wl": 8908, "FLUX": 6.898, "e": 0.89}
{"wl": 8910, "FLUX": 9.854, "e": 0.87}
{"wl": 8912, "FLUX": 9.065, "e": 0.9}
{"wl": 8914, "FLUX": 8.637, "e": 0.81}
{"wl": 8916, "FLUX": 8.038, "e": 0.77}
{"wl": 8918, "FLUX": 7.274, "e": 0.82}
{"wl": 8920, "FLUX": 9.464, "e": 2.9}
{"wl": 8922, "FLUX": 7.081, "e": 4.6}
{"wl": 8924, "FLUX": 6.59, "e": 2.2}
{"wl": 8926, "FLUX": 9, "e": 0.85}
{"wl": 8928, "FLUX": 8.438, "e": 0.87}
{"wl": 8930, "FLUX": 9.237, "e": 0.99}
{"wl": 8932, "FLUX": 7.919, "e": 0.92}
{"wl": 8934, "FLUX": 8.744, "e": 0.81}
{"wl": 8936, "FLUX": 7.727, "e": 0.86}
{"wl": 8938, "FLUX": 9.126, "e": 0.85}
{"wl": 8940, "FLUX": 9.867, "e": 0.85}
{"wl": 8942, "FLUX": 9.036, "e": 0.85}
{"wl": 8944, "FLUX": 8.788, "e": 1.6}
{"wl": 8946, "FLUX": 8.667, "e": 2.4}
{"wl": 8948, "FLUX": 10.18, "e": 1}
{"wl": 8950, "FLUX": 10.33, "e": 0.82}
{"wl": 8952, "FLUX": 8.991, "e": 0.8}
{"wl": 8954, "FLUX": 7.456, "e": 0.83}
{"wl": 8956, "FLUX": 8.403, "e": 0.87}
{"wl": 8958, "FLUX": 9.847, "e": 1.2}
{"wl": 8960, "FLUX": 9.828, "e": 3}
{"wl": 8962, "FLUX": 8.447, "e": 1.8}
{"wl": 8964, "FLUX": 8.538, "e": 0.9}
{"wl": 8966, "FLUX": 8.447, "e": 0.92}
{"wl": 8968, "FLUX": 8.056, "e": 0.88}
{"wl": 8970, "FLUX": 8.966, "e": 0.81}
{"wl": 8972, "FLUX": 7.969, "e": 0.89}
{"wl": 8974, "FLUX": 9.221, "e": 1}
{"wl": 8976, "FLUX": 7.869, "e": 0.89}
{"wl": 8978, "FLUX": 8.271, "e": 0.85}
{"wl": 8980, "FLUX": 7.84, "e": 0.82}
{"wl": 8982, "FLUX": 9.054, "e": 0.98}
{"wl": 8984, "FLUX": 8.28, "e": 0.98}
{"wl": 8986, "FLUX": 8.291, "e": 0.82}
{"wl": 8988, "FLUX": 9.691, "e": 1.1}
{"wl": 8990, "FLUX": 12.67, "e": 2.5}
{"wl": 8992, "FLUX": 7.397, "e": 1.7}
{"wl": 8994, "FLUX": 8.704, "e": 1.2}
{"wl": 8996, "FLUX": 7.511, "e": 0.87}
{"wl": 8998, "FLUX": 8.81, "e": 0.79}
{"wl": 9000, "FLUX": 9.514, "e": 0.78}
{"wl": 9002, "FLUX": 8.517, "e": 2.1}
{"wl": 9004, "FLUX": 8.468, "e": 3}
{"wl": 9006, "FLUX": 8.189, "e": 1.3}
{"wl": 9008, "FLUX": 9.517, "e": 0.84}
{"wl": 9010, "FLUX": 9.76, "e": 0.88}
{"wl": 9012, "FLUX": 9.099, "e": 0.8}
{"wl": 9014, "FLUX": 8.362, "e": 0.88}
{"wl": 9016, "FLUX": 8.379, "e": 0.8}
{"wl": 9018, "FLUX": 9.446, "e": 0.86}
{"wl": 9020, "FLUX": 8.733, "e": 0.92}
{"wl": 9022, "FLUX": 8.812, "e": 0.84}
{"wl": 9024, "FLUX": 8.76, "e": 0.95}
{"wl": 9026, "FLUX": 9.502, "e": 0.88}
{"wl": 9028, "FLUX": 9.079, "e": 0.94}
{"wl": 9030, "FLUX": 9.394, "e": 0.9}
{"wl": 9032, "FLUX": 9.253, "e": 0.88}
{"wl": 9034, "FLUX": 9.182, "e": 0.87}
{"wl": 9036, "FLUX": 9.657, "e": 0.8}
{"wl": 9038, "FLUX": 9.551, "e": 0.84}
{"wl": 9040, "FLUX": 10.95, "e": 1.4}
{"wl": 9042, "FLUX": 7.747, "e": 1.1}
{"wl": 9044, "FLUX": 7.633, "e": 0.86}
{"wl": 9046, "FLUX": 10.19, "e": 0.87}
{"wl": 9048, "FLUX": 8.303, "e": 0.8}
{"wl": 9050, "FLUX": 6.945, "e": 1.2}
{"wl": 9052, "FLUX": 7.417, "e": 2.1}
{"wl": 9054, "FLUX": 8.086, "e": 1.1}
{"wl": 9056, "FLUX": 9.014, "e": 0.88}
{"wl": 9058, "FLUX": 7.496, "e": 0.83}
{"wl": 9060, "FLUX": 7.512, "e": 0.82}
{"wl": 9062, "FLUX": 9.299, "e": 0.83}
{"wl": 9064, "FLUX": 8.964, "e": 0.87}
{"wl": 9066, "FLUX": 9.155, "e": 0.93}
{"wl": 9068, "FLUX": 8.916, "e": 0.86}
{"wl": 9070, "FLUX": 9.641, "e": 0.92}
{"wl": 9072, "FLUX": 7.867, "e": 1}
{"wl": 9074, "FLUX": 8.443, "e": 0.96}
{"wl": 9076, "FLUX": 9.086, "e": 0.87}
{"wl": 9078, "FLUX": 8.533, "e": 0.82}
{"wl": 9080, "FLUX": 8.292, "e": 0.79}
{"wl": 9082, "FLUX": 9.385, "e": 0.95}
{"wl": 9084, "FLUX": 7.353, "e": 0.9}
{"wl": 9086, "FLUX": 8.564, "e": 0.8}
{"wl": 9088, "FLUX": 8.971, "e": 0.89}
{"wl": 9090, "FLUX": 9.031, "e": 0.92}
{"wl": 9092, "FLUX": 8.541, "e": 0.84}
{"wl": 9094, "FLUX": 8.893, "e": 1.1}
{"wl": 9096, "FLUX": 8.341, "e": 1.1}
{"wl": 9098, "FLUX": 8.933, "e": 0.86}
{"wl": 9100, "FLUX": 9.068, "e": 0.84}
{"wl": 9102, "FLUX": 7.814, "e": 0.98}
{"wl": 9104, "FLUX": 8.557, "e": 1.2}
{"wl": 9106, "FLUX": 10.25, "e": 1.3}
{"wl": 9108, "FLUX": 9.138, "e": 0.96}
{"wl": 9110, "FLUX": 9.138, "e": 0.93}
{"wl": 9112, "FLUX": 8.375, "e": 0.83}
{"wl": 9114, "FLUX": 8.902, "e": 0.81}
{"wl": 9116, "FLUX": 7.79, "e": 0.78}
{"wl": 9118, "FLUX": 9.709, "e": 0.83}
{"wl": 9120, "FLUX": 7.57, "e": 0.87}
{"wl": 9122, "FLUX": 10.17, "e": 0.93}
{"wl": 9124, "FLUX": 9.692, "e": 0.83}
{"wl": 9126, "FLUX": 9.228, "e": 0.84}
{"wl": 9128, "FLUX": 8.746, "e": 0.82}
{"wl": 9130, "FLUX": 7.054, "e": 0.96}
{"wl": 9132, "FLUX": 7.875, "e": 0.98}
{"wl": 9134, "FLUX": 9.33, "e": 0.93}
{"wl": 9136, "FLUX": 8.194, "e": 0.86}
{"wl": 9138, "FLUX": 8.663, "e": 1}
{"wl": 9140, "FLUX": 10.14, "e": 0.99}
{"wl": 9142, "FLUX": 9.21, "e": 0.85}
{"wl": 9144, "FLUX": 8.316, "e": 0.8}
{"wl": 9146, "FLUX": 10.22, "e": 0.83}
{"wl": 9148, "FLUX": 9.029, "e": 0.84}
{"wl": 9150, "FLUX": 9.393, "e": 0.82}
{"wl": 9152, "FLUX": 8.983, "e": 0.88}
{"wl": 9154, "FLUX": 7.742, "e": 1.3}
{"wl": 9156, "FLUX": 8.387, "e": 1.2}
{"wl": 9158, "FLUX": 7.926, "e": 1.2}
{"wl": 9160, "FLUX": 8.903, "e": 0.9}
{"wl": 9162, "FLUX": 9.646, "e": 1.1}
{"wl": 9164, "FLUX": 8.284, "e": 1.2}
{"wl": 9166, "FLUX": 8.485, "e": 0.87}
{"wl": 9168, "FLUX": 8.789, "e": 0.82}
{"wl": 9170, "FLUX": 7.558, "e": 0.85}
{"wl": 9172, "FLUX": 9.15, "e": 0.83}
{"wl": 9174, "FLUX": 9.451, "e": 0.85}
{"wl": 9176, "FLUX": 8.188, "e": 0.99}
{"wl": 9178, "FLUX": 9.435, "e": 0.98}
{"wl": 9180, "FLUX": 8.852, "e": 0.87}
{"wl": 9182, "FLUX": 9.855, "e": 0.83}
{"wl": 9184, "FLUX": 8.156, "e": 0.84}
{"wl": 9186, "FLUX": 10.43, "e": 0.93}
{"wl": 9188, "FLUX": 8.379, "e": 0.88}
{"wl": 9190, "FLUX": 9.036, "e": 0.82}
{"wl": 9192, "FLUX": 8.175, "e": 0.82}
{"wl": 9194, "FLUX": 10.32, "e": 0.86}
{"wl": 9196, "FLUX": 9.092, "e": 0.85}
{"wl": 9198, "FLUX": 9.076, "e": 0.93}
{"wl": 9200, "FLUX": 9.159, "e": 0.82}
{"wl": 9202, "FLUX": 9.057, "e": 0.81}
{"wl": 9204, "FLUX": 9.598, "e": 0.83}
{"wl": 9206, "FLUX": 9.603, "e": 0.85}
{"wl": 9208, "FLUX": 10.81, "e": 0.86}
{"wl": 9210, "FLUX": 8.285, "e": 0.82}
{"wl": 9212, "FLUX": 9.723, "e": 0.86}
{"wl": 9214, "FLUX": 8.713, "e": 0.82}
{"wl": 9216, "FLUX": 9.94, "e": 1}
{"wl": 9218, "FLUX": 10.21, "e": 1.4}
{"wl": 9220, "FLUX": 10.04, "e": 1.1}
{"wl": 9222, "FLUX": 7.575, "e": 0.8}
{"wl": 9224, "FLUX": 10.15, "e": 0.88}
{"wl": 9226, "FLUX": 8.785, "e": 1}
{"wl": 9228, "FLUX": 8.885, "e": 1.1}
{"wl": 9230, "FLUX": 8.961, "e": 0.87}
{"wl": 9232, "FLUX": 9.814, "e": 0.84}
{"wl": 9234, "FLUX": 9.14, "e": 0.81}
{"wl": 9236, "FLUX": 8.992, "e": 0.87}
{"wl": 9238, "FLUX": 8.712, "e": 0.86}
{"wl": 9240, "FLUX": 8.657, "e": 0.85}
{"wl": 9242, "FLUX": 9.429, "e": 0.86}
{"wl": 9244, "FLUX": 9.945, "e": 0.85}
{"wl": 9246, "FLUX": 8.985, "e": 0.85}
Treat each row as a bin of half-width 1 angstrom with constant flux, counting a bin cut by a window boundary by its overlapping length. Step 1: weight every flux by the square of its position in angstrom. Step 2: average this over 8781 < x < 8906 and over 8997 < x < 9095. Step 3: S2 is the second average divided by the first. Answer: 1.13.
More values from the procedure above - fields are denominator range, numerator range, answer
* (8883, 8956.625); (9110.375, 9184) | 1.09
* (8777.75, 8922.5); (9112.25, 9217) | 1.19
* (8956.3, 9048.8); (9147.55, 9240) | 1.06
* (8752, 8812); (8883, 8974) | 1.18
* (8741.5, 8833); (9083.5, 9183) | 1.22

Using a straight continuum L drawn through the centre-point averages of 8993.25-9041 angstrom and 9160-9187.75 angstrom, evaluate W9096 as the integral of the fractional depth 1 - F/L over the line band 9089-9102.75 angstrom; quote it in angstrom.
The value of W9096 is 0.5 angstrom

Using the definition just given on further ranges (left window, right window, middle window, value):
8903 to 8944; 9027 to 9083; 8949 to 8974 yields -0.8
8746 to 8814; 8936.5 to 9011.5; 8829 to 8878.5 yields -1.5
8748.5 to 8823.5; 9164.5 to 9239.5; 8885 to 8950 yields -3.4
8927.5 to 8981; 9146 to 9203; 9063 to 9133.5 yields 0.9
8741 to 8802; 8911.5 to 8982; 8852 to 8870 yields 0.5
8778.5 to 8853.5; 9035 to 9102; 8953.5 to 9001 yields -2.1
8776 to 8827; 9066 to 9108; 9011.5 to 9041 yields -2.6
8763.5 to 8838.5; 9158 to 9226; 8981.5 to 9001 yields -1.3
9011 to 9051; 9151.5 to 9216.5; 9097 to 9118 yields 0.3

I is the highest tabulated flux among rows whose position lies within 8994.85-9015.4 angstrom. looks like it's 9.76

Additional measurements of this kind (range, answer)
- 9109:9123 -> 10.17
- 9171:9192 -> 10.43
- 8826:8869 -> 12.58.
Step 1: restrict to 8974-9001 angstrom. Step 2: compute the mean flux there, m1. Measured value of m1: 8.78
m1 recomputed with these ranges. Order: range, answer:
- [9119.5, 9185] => 8.82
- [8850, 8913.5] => 8.26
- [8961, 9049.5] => 8.85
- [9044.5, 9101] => 8.57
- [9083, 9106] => 8.63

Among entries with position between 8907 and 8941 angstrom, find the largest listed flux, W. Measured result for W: 9.867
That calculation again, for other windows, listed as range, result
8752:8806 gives 10.07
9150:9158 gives 9.393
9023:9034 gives 9.502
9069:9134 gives 10.25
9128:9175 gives 10.22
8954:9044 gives 12.67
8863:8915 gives 9.854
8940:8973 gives 10.33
